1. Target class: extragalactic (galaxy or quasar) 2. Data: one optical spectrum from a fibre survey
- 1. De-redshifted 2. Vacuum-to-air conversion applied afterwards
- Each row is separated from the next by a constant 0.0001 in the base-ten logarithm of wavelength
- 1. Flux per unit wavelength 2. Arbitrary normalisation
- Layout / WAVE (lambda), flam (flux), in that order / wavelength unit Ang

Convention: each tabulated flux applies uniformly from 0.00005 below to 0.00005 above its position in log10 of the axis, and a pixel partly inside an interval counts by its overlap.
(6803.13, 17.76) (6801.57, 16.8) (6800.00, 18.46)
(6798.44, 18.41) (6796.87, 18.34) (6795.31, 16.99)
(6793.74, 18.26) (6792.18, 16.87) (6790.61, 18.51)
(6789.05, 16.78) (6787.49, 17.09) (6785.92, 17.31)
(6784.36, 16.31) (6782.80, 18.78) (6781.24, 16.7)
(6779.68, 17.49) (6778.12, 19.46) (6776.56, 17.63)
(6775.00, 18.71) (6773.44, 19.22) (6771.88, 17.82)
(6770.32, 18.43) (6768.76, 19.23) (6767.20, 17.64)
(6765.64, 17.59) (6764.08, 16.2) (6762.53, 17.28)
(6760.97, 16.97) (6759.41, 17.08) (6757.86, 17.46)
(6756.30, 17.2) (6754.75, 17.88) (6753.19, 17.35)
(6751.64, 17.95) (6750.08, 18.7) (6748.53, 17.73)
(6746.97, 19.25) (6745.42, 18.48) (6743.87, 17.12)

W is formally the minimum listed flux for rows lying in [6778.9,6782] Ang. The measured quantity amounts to 16.7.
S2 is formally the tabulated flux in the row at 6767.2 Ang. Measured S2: 17.64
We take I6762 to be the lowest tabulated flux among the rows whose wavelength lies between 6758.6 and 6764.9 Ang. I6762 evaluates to 16.2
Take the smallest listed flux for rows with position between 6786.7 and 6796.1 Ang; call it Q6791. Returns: 16.78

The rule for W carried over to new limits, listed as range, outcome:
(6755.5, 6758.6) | 17.2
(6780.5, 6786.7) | 16.31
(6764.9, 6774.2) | 17.59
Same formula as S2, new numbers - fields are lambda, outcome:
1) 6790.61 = 18.51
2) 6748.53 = 17.73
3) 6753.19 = 17.35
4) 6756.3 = 17.2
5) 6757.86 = 17.46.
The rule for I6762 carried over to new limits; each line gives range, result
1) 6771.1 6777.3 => 17.63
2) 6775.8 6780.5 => 17.49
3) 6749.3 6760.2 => 17.08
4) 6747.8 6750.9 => 17.73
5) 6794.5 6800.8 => 16.99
